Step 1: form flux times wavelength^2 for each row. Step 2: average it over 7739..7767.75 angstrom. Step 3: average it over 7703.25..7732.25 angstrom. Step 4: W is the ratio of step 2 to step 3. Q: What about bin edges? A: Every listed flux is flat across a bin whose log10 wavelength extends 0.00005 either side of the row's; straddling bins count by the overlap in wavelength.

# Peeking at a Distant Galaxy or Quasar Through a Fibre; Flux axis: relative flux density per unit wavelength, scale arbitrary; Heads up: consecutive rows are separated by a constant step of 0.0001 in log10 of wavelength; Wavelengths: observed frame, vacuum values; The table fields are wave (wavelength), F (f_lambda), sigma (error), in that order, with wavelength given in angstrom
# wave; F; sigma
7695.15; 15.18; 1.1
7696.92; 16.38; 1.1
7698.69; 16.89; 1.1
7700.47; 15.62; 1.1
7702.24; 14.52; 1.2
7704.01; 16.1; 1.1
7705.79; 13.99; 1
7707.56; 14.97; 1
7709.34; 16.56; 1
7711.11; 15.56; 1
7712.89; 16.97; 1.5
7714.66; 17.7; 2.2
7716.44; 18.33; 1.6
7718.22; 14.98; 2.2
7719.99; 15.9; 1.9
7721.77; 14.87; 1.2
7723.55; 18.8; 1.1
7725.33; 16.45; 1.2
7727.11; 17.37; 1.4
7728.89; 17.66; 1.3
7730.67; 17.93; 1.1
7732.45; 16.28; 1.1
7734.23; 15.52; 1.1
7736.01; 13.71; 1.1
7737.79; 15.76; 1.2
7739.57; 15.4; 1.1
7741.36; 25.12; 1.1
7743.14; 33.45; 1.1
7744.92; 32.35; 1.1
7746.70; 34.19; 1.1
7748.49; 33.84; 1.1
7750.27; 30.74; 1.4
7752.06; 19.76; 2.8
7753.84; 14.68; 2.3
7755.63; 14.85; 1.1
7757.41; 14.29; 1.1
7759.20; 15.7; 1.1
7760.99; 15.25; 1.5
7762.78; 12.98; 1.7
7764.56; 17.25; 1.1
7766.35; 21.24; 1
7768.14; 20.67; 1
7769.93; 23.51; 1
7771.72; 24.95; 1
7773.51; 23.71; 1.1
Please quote 1.34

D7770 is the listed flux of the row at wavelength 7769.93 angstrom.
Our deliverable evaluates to 23.51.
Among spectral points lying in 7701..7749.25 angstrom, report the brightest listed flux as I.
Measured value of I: 34.19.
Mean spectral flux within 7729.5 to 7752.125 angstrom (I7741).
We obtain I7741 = 23.5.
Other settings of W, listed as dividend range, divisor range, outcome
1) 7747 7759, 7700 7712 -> 1.43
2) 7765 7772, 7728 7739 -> 1.38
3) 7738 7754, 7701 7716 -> 1.70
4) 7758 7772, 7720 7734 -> 1.11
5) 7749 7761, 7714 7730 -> 1.11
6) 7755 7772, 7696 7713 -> 1.16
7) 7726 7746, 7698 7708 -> 1.33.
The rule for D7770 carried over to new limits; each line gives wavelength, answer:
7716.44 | 18.33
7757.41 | 14.29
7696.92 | 16.38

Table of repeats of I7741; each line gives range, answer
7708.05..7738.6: 16.5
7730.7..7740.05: 15.6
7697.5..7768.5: 18.6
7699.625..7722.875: 15.9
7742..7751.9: 31.8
